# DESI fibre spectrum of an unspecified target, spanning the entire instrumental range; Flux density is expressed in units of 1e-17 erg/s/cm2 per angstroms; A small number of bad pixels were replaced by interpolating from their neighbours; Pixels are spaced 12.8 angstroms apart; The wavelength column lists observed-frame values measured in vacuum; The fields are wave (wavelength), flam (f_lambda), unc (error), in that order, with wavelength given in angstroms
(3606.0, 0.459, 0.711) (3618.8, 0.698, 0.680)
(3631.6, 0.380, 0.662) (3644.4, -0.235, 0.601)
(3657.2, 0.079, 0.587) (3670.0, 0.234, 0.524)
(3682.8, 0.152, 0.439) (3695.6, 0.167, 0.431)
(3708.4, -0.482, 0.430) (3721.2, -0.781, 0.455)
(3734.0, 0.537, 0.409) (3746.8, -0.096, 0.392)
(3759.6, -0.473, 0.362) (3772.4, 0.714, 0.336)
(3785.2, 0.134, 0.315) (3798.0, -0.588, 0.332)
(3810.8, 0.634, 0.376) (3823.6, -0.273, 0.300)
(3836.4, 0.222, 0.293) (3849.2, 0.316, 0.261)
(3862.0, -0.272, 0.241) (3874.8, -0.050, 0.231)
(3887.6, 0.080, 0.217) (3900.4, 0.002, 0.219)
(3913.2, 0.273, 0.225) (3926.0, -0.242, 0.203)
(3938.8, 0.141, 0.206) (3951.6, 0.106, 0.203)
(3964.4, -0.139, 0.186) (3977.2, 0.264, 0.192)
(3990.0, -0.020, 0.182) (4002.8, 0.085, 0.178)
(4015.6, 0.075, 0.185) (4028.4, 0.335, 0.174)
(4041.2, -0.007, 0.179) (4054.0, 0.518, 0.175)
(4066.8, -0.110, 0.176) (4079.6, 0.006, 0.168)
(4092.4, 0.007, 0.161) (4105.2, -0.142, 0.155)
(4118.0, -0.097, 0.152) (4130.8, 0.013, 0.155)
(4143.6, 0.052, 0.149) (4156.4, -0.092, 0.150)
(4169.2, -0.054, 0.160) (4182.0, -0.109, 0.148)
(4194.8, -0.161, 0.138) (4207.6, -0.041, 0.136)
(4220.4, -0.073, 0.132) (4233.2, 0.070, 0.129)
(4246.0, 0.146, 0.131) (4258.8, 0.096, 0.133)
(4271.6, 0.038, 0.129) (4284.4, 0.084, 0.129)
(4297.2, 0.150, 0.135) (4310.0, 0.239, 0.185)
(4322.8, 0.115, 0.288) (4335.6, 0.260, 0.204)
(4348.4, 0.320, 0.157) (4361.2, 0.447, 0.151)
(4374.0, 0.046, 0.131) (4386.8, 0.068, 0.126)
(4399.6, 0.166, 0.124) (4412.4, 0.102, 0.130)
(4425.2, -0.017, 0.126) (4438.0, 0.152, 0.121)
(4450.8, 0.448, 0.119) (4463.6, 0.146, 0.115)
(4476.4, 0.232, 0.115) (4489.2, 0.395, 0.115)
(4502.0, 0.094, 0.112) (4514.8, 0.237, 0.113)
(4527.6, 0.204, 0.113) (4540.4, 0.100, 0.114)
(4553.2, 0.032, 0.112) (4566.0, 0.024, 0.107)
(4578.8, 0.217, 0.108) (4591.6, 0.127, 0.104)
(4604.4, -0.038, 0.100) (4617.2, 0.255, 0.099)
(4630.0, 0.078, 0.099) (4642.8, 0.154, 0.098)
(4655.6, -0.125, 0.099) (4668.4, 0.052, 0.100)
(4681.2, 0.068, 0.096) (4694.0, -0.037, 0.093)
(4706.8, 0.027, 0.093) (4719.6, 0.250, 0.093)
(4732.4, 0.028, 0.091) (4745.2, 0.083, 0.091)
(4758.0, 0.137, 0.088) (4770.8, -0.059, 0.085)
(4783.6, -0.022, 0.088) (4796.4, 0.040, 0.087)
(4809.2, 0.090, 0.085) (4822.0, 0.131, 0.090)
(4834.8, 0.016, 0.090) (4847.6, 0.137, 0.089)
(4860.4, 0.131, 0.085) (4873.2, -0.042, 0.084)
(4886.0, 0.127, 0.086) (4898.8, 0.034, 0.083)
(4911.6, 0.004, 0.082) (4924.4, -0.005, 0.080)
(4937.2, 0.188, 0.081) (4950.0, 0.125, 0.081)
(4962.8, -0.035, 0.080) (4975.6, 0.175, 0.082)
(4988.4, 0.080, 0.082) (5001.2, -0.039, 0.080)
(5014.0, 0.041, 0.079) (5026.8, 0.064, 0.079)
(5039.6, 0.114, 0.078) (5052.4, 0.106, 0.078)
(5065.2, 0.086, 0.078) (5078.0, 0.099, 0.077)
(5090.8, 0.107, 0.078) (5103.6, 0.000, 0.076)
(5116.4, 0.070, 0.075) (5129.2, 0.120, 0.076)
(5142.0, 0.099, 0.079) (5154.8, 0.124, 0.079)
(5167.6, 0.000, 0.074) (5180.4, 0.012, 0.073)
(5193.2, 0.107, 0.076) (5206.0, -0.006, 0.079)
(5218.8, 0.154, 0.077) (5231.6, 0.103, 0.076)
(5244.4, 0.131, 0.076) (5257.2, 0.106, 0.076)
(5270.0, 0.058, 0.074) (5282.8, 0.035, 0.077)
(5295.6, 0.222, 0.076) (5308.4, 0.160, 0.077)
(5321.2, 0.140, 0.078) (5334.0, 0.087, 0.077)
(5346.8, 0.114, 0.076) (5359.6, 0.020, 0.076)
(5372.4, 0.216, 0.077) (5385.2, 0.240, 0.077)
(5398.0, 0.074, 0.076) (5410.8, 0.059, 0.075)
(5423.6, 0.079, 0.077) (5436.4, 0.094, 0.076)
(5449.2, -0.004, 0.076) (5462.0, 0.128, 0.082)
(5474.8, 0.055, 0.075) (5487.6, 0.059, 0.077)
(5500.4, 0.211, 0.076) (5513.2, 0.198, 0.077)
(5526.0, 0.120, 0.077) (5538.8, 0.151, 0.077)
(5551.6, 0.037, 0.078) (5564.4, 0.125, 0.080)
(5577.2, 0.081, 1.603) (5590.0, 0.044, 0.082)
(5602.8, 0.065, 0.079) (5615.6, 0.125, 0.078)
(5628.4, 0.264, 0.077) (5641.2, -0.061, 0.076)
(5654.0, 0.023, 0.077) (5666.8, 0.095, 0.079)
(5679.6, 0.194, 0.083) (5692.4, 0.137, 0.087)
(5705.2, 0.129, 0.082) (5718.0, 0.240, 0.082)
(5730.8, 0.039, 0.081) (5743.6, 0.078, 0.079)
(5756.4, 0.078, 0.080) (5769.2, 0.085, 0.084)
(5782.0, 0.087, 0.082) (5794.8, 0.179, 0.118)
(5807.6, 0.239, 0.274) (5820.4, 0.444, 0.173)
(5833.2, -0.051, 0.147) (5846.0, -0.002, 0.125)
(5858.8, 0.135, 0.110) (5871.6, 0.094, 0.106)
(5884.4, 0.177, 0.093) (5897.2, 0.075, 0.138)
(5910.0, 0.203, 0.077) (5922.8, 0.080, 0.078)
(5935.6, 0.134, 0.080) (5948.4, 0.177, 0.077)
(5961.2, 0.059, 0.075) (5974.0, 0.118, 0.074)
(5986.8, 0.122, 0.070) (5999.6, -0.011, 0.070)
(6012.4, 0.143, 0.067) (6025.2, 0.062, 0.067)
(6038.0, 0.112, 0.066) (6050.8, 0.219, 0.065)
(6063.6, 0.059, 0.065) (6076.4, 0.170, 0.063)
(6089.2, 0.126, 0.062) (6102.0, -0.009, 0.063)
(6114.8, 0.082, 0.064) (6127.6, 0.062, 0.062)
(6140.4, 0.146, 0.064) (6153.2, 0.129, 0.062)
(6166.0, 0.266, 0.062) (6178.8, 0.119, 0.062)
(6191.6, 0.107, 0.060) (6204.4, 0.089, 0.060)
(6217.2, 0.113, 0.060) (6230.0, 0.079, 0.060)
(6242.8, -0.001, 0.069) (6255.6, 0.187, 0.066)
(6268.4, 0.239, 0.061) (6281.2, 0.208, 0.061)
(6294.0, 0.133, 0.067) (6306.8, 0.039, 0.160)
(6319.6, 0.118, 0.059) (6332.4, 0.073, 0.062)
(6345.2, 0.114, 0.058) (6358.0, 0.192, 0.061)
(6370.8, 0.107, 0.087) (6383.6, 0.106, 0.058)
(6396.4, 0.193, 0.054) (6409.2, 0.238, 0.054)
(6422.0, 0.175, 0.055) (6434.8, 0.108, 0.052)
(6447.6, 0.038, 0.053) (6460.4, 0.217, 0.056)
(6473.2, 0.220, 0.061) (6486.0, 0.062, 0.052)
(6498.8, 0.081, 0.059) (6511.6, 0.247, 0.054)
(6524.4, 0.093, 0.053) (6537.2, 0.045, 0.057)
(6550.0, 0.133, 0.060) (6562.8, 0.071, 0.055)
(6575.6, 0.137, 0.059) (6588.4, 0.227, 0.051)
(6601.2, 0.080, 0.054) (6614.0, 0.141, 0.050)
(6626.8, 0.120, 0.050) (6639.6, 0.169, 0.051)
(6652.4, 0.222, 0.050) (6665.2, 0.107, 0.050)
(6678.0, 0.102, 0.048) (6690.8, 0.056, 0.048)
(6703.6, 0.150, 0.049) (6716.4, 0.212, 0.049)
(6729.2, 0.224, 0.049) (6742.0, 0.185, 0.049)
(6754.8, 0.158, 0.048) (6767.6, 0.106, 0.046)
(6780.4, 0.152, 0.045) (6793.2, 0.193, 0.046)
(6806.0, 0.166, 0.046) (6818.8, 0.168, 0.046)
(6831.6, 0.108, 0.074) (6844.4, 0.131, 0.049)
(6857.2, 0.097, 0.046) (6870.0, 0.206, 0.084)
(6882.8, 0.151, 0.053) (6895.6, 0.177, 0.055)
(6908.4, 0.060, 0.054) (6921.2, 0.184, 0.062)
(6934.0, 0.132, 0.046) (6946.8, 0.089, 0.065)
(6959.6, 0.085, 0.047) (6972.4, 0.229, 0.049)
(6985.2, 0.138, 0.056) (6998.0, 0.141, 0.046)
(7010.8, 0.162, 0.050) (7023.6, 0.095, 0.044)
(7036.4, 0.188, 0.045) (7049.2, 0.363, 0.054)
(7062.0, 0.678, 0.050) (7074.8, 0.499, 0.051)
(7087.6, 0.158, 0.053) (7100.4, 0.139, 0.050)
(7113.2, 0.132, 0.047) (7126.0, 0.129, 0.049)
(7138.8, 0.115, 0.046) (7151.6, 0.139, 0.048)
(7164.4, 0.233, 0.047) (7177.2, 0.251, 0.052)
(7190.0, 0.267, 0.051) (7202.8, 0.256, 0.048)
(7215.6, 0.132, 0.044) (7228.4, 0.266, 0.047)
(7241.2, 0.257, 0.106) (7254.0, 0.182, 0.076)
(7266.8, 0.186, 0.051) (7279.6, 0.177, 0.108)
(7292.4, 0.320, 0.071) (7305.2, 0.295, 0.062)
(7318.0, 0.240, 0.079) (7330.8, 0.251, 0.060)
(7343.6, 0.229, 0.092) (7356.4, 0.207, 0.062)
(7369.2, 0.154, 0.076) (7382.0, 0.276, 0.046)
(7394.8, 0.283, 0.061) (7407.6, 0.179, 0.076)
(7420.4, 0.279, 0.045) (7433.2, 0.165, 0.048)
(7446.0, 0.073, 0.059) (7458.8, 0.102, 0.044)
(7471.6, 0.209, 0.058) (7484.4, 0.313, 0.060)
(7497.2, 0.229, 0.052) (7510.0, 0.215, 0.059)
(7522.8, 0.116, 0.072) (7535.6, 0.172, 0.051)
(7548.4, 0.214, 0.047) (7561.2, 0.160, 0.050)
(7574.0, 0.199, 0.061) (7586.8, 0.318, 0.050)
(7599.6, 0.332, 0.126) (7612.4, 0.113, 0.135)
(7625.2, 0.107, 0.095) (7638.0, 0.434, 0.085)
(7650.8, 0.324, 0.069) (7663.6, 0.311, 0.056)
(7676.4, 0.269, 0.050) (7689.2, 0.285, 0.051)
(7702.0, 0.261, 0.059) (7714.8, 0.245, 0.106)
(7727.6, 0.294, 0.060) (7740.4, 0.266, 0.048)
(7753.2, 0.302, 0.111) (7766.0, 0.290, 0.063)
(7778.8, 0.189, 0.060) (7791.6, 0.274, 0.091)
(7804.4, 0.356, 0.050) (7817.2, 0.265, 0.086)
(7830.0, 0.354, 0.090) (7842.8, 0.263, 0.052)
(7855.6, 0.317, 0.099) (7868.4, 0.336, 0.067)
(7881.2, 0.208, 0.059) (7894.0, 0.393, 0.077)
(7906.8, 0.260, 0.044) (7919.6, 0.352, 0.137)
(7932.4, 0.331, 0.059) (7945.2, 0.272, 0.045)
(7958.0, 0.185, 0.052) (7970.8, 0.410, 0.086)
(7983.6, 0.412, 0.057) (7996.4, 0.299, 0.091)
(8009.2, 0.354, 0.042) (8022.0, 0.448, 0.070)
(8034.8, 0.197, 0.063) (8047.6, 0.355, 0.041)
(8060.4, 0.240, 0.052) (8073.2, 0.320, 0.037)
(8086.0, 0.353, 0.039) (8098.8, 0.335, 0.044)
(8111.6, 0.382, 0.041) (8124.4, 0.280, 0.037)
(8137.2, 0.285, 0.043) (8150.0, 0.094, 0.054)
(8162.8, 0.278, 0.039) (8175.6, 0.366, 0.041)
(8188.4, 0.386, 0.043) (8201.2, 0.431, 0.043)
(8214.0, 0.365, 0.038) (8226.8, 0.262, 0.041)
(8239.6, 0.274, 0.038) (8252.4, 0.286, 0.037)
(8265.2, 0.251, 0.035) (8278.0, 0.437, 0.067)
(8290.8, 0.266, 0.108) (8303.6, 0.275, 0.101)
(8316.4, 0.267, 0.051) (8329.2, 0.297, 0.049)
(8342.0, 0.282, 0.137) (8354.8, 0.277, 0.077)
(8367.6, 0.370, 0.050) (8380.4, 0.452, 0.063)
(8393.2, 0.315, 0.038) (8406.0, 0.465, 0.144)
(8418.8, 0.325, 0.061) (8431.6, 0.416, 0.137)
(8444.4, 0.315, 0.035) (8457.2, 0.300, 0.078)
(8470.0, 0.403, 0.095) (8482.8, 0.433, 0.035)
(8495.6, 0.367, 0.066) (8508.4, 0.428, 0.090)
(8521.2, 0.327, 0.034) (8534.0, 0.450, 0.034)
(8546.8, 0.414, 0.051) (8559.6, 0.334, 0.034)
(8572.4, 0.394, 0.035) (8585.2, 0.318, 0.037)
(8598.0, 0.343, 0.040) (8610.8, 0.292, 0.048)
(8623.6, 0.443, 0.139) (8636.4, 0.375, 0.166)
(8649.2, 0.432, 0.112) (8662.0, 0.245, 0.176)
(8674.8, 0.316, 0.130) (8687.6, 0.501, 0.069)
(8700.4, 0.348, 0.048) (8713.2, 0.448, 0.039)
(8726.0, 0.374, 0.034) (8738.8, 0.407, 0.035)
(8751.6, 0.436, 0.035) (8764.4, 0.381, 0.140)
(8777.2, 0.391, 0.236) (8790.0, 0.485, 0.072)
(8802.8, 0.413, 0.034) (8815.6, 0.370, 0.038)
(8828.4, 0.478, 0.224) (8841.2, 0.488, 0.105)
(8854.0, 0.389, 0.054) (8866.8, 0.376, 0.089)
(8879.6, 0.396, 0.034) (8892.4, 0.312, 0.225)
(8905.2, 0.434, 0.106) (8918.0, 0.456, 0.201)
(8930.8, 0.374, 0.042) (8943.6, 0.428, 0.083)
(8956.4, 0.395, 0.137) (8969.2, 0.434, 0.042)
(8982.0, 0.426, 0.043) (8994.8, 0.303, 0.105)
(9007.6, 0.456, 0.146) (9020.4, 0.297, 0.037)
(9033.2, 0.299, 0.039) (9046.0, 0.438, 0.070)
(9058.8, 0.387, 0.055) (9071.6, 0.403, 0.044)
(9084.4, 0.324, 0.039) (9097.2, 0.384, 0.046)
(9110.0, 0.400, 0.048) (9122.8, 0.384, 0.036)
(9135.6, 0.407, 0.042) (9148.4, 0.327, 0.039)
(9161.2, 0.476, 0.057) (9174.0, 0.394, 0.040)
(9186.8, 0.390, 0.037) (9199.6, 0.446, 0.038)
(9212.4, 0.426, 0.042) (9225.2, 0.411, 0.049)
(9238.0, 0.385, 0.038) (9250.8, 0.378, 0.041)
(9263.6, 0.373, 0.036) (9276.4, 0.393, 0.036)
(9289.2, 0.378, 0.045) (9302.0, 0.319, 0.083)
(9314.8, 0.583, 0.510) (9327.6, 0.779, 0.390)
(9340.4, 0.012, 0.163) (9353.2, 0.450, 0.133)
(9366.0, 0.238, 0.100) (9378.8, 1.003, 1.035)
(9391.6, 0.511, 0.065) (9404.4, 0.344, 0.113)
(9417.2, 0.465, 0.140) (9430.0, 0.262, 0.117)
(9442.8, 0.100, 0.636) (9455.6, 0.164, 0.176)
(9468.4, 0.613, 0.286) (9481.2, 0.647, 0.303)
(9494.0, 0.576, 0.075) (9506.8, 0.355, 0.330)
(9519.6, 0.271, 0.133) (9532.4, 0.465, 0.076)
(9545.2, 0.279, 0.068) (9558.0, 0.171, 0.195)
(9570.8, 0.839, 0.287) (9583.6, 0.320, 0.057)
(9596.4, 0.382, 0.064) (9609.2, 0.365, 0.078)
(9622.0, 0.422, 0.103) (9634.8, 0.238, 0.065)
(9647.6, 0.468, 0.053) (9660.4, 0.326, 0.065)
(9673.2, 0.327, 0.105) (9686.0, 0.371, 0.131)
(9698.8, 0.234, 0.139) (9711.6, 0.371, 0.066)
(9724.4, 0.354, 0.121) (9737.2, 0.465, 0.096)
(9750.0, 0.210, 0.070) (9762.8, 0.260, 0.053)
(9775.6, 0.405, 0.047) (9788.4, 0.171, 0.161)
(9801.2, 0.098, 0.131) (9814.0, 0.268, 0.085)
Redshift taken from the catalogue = 0.90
